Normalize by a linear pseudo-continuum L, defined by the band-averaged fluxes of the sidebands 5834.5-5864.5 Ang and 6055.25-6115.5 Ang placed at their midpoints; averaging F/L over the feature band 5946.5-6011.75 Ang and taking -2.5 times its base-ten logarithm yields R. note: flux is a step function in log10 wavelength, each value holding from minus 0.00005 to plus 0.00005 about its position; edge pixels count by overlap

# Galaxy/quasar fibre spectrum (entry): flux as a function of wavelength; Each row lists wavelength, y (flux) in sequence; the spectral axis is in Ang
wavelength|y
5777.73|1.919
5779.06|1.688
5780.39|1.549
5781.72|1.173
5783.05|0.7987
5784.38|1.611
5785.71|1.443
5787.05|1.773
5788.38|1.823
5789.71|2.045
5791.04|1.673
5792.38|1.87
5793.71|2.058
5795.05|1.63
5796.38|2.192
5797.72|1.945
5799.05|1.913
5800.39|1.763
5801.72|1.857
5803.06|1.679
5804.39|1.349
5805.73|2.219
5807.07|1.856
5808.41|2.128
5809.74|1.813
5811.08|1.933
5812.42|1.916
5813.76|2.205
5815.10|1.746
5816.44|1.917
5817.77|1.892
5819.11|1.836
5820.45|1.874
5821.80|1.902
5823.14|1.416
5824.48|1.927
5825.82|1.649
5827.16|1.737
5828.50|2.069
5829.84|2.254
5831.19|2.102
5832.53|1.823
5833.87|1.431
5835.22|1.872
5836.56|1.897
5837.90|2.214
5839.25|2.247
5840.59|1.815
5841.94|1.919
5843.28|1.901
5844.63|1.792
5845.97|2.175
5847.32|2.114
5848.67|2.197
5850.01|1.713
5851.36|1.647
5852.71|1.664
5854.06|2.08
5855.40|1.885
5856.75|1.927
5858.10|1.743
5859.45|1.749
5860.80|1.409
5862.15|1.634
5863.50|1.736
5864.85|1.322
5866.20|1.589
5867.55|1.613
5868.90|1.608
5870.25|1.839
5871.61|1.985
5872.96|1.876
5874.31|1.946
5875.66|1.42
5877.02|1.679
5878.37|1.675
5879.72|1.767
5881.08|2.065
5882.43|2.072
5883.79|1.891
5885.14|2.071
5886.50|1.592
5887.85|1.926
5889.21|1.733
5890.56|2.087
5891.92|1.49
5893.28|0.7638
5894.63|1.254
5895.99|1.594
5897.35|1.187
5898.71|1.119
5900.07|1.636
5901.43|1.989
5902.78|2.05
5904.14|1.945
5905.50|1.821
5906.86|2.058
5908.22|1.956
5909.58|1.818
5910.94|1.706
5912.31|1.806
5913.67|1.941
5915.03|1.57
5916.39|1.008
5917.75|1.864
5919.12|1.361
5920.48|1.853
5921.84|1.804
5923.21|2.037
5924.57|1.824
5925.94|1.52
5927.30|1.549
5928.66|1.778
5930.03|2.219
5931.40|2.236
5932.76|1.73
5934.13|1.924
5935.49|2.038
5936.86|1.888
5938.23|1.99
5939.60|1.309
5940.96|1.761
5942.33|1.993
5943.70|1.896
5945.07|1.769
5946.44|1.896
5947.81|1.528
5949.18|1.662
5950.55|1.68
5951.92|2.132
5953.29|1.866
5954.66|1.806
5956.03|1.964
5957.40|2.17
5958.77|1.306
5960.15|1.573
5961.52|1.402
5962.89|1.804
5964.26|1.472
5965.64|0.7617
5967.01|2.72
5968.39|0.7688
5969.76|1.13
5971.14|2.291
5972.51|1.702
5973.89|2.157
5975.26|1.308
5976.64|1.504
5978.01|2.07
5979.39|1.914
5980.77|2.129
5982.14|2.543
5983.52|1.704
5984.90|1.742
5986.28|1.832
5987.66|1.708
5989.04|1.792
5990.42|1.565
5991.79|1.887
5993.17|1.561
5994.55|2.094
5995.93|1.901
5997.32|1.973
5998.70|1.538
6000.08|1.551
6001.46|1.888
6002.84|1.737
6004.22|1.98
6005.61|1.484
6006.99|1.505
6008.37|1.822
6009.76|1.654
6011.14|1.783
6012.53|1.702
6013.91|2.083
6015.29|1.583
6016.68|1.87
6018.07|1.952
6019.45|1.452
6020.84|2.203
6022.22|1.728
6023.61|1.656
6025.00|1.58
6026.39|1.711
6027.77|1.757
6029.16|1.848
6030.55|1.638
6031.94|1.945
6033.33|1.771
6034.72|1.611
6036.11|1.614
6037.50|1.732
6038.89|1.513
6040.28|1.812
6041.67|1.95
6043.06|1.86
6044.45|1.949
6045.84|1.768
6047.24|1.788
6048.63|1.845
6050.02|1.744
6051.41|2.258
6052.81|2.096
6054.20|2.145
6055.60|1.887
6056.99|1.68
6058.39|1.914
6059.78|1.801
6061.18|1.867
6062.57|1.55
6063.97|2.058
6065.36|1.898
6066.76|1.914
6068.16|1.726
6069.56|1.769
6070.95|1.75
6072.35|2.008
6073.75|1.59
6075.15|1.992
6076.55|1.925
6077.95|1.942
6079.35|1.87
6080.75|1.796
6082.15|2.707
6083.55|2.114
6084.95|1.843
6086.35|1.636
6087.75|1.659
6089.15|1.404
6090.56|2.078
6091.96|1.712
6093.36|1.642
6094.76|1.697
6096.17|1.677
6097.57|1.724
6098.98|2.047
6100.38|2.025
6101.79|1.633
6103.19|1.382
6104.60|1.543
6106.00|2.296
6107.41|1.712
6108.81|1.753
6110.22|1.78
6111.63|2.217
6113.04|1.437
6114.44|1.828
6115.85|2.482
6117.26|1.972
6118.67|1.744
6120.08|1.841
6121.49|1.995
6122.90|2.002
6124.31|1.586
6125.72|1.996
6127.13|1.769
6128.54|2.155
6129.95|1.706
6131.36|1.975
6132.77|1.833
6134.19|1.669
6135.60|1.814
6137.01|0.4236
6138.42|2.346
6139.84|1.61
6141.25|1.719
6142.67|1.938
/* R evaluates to 0.06 mag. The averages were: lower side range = 1.87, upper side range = 1.83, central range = 1.75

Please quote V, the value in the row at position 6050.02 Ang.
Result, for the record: 1.744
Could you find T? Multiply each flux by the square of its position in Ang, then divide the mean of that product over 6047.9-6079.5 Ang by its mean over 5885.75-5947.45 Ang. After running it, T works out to 1.13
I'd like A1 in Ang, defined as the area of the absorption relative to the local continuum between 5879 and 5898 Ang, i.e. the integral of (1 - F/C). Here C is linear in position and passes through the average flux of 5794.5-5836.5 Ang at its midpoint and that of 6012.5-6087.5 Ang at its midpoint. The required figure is 1.8 Ang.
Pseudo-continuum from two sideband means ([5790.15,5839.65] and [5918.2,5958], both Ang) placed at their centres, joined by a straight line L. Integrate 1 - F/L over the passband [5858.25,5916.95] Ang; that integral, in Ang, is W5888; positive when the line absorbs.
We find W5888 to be 4.9 Ang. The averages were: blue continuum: 1.89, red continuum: 1.83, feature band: 1.7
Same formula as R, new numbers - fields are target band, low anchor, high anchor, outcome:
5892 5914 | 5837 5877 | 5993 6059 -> 0.10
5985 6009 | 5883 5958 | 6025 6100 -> 0.03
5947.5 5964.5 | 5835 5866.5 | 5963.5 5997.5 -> 0.03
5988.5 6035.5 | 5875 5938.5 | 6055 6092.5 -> 0.04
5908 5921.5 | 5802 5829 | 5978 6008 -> 0.09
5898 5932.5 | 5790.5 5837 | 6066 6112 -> 0.05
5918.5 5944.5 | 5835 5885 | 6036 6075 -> 0.00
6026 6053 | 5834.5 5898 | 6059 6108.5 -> 0.01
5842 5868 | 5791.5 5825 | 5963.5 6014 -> 0.03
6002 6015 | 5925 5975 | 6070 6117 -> 0.03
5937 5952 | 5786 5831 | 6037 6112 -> 0.05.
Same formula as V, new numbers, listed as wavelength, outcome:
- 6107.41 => 1.712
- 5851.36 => 1.647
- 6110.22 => 1.78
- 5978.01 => 2.07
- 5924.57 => 1.824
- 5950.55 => 1.68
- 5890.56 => 2.087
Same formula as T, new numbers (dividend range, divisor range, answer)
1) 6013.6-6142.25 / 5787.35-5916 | 1.09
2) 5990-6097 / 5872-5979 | 1.08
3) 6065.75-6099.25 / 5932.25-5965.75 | 1.10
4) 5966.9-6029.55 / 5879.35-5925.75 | 1.06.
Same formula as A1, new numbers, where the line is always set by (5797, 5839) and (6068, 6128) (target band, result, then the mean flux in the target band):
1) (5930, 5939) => -0.56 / 1.98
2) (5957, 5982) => 2.30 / 1.69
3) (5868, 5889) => 0.55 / 1.82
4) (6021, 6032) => 0.66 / 1.74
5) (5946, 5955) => 0.34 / 1.79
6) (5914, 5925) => 1.16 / 1.67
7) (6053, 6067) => -0.21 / 1.88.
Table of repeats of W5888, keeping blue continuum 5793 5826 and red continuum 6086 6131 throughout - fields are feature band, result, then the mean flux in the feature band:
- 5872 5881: 0.48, 1.76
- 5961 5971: 1.94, 1.48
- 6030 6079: -0.27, 1.84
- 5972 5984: -0.38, 1.9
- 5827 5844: -0.79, 1.95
